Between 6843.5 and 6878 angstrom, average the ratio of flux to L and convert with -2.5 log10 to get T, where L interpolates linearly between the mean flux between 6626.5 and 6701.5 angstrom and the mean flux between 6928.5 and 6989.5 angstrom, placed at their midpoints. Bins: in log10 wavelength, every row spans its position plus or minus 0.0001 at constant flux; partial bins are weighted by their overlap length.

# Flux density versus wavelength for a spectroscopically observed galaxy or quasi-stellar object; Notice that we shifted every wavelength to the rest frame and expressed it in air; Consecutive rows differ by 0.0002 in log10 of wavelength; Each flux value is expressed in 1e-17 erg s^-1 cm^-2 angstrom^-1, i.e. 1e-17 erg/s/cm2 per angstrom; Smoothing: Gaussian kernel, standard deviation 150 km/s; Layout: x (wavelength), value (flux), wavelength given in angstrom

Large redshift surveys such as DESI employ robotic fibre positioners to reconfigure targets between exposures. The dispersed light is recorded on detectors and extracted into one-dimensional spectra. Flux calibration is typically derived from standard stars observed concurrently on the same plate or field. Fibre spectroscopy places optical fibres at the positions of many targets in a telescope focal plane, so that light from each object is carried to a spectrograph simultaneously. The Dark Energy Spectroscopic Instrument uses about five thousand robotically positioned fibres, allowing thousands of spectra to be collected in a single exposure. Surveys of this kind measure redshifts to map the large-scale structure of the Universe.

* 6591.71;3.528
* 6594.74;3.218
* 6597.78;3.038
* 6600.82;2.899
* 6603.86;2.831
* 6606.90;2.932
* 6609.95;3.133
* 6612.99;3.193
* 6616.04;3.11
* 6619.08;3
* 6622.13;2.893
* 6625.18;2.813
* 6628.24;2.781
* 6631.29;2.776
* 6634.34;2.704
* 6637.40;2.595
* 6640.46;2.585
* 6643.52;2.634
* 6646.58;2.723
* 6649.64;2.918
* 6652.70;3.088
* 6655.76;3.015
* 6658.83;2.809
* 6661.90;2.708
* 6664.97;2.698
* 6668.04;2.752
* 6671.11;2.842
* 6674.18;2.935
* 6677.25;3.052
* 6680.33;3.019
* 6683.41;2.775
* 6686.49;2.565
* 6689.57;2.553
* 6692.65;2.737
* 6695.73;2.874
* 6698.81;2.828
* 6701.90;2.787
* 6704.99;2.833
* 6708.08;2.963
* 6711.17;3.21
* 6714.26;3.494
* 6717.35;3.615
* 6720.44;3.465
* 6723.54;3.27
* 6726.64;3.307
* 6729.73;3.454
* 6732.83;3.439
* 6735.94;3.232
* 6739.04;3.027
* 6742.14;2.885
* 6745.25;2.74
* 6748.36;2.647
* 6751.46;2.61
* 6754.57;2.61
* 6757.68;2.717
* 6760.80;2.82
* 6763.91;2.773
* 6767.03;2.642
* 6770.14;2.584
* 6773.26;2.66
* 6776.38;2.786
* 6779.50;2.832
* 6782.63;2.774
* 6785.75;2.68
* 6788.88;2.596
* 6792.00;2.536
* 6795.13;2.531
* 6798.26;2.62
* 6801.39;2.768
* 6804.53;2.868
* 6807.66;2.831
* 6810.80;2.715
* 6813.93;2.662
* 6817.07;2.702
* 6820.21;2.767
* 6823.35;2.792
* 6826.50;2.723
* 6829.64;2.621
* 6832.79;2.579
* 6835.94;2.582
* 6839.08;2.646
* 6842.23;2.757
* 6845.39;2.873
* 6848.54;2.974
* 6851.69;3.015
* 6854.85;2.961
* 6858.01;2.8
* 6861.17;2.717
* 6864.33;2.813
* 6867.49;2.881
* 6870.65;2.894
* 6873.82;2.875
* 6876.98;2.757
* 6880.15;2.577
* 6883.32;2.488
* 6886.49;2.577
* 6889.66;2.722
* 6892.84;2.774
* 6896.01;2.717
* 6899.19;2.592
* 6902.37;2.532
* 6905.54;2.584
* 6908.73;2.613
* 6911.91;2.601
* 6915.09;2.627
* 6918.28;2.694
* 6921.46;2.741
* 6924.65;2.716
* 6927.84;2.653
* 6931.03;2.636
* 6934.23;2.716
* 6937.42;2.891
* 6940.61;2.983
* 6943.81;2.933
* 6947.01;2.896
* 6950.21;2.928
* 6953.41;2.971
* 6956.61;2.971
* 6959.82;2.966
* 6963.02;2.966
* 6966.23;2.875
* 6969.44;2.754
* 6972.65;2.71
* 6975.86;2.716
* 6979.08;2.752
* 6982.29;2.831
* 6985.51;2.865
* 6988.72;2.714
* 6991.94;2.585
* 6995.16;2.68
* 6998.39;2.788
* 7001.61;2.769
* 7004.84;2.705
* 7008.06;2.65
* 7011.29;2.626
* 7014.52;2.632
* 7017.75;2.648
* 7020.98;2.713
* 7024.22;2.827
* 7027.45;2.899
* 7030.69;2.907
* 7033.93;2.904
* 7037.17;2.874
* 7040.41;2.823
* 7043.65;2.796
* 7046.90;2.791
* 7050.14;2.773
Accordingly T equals -0.02 mag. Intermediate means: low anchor 2.79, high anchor 2.84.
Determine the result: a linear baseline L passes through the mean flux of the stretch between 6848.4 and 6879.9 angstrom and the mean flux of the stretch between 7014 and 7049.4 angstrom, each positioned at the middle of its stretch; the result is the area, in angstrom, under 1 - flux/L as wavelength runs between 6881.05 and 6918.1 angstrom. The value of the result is 2.9 angstrom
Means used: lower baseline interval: 2.85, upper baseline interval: 2.81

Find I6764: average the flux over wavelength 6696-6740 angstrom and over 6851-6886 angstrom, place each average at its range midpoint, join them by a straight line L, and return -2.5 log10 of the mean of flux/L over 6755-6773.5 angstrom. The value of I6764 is 0.14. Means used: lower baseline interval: 3.2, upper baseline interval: 2.79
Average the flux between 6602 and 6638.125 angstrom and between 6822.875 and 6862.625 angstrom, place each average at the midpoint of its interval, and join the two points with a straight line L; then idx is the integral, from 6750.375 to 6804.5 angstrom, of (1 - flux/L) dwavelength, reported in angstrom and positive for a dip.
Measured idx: 2.4 angstrom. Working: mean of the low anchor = 2.9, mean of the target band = 2.68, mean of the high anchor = 2.77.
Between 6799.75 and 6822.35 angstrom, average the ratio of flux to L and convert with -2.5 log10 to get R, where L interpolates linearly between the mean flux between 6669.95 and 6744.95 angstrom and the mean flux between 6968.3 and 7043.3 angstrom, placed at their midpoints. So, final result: 0.07 mag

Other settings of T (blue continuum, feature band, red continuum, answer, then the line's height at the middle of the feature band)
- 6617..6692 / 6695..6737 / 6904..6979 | -0.146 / 2.8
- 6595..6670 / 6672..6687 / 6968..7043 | -0.014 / 2.85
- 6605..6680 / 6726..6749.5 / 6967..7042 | -0.093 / 2.84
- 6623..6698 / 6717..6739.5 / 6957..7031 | -0.201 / 2.79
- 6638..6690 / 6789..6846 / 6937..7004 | 0.050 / 2.82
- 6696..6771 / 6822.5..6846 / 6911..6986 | 0.087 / 2.91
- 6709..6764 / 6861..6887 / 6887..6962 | 0.042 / 2.84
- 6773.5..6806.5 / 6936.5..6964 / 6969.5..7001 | -0.082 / 2.73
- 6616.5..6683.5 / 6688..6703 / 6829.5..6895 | 0.023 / 2.81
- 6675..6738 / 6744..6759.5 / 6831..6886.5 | 0.122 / 2.98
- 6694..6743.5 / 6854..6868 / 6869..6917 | -0.027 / 2.76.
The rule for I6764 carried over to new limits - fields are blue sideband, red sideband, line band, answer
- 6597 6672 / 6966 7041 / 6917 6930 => 0.03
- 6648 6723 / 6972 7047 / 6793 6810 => 0.06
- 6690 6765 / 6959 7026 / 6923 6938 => 0.04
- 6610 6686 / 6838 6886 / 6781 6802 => 0.07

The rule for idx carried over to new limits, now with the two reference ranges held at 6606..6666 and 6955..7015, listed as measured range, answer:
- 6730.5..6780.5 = 0.1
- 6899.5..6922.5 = 1.4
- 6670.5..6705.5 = 0.3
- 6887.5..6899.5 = 0.4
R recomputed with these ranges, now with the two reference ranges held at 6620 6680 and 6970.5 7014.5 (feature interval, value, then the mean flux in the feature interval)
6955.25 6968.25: -0.08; 2.94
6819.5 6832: 0.02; 2.71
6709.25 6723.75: -0.22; 3.41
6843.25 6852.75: -0.07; 2.94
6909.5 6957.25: -0.02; 2.79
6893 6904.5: 0.04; 2.63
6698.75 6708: -0.01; 2.83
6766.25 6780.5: 0.03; 2.7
